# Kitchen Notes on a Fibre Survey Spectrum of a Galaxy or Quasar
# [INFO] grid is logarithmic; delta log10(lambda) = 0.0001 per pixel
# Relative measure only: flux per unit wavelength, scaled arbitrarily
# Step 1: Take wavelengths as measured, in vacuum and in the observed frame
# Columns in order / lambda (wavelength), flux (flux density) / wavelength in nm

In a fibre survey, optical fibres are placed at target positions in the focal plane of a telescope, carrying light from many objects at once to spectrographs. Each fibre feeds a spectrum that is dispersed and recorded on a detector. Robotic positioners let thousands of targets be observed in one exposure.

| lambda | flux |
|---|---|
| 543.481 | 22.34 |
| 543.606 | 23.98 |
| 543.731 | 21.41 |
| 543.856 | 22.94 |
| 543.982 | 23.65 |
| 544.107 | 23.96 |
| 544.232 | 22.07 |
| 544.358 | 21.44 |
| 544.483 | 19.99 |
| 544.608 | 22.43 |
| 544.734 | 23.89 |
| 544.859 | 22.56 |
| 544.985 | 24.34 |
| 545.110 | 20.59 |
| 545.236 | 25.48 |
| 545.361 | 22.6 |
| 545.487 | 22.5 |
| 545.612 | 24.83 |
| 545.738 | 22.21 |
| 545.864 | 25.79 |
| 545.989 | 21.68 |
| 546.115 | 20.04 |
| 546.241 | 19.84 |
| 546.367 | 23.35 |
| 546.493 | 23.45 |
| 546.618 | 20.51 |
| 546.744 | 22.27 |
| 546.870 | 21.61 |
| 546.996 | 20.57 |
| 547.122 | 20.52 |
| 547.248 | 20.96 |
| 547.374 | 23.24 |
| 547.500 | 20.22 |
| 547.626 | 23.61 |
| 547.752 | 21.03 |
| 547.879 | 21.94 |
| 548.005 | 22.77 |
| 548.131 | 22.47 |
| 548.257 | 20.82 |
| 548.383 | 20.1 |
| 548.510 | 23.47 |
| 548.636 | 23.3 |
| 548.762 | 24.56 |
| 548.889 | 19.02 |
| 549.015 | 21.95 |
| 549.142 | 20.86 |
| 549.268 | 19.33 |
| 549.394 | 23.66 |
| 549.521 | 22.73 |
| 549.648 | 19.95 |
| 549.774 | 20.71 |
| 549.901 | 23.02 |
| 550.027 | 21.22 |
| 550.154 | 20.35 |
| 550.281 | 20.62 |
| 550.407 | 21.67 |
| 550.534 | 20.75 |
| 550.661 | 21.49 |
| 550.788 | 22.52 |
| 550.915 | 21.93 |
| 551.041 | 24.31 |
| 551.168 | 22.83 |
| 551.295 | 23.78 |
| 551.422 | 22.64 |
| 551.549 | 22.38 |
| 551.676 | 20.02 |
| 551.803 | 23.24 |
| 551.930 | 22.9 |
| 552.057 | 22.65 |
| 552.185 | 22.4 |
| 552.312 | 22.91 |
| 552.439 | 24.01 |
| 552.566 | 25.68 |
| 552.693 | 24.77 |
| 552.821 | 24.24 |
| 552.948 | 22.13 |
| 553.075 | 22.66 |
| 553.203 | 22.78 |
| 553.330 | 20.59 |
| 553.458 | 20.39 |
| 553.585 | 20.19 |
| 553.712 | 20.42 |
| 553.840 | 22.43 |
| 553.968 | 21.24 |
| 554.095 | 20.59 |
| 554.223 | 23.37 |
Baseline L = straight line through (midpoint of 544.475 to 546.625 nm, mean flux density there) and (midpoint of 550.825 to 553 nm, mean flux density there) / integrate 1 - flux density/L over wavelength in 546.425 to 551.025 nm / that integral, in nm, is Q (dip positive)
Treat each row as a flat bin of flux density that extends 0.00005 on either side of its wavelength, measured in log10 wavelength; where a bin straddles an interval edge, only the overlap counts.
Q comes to 0.25 nm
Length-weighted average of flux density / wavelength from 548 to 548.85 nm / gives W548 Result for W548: 22.4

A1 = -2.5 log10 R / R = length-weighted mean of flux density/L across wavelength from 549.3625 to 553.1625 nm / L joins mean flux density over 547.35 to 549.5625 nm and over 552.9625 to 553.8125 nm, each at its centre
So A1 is -0.05 mag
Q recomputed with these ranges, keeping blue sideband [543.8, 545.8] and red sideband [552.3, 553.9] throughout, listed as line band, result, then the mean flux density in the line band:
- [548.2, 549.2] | 0.04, 21.8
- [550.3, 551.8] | 0.03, 22.2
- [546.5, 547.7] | 0.06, 21.6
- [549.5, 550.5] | 0.06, 21.2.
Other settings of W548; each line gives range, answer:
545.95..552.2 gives 21.8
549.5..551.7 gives 21.8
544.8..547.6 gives 22.3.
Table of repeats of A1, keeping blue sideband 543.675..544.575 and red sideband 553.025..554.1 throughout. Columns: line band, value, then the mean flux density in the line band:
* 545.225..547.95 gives -0.01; 22.1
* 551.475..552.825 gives -0.08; 23.1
